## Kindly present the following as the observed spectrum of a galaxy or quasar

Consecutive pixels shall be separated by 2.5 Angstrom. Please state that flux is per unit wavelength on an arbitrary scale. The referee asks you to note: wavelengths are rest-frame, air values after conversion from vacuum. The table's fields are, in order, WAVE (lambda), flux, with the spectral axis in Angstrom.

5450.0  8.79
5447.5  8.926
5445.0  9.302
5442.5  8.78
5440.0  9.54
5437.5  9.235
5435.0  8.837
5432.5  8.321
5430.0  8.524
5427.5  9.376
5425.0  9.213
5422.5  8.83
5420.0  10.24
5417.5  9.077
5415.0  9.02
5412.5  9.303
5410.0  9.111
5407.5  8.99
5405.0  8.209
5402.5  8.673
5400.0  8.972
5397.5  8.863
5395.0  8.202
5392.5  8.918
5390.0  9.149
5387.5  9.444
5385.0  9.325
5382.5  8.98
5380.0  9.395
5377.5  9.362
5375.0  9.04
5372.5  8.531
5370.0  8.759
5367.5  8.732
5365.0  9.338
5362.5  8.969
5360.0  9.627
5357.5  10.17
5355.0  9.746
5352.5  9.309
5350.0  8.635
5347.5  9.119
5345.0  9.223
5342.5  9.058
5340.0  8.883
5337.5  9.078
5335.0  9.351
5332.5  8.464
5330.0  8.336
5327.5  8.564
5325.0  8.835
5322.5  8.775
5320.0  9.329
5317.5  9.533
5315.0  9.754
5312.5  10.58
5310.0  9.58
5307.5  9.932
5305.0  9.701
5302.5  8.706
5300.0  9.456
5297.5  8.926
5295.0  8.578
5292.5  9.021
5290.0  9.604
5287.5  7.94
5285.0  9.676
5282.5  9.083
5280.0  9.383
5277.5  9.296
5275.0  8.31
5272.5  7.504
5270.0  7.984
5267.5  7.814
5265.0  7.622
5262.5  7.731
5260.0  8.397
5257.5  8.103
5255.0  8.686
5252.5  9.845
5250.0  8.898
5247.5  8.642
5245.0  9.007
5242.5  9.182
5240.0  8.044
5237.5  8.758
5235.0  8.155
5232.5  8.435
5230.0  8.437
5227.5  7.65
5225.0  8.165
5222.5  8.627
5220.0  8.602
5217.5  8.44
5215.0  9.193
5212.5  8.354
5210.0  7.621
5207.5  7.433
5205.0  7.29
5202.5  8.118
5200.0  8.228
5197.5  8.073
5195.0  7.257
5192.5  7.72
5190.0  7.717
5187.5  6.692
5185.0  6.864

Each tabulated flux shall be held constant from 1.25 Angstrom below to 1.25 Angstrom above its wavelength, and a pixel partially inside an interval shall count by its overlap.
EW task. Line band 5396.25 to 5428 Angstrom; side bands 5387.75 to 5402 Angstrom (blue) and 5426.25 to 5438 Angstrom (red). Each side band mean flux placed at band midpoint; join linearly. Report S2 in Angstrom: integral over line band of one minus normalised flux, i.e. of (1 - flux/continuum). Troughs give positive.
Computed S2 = -0.8 Angstrom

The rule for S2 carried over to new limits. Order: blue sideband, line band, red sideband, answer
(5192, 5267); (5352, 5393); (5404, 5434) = -1.78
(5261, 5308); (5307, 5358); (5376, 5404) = -2.11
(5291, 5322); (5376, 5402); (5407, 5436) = 0.34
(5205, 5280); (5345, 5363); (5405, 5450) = -1.20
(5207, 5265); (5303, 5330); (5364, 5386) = -1.82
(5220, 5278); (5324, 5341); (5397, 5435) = -0.19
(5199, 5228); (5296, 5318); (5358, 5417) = -2.42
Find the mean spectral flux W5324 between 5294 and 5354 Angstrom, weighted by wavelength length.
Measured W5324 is 9.16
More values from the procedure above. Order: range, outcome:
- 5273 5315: 9.22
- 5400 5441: 9.03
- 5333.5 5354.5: 9.1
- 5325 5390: 9.09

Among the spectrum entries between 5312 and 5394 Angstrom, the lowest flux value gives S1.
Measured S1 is 8.336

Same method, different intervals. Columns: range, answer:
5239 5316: 7.504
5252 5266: 7.622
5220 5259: 7.65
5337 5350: 8.635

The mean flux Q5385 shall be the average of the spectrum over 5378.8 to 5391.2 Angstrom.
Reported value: 9.26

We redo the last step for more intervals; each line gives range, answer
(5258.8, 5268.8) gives 7.89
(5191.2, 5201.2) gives 7.82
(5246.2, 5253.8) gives 9.12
